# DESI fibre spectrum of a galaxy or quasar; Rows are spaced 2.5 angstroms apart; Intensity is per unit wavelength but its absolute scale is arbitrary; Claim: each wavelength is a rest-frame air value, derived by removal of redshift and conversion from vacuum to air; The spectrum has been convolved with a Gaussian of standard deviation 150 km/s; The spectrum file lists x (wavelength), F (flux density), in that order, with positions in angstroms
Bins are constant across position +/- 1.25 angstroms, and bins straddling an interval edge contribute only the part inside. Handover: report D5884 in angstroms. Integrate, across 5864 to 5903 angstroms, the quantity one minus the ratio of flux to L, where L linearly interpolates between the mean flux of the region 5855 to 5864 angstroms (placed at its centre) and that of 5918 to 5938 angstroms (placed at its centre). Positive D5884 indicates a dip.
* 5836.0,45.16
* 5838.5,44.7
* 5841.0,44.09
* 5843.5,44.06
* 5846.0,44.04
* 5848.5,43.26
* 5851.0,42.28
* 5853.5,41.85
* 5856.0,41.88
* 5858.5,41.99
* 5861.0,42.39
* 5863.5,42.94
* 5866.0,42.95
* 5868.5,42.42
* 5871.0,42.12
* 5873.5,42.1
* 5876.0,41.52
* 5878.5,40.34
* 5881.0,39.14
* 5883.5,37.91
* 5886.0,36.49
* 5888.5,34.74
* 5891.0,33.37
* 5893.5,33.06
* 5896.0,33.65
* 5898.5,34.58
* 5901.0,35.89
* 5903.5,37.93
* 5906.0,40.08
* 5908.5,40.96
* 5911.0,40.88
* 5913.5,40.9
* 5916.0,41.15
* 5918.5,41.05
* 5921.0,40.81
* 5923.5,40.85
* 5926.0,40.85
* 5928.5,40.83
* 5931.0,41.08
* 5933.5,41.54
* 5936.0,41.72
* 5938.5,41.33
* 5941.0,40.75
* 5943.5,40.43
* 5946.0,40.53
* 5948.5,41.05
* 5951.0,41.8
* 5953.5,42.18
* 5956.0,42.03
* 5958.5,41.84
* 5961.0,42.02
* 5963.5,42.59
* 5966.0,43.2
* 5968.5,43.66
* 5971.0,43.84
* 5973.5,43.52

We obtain 3.5 angstroms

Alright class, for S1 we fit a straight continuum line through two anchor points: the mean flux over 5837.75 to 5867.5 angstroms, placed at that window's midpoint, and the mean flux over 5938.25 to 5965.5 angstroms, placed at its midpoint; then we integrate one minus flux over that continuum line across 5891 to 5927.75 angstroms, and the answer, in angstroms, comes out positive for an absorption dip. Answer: 3.1 angstroms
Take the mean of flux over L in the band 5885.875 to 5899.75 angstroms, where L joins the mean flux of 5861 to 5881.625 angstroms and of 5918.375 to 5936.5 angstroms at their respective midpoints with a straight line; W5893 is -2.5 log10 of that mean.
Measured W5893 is 0.21 mag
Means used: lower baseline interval 41.8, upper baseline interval 41.1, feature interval 34.1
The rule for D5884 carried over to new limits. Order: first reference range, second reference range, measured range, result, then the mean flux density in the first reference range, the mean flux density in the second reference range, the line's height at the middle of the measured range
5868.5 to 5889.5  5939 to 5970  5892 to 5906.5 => 1.6 angstroms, 39.5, 41.8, 40.2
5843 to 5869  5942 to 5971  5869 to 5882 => 0.4 angstroms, 42.7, 42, 42.6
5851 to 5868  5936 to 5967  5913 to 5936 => 0.4 angstroms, 42.3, 41.6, 41.8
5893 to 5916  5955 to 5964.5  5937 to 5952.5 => 0.0 angstroms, 37.9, 42.1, 41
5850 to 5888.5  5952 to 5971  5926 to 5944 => 0.4 angstroms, 41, 42.6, 42.1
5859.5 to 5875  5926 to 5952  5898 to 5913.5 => 1.1 angstroms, 42.5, 41.1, 41.7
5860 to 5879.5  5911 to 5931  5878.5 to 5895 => 2.2 angstroms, 42.1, 40.9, 41.7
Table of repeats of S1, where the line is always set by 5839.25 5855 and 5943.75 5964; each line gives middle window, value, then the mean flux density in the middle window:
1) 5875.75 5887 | 1.01 angstroms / 38.9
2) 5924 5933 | 0.23 angstroms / 41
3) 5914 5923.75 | 0.28 angstroms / 41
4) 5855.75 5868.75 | 0.18 angstroms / 42.5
